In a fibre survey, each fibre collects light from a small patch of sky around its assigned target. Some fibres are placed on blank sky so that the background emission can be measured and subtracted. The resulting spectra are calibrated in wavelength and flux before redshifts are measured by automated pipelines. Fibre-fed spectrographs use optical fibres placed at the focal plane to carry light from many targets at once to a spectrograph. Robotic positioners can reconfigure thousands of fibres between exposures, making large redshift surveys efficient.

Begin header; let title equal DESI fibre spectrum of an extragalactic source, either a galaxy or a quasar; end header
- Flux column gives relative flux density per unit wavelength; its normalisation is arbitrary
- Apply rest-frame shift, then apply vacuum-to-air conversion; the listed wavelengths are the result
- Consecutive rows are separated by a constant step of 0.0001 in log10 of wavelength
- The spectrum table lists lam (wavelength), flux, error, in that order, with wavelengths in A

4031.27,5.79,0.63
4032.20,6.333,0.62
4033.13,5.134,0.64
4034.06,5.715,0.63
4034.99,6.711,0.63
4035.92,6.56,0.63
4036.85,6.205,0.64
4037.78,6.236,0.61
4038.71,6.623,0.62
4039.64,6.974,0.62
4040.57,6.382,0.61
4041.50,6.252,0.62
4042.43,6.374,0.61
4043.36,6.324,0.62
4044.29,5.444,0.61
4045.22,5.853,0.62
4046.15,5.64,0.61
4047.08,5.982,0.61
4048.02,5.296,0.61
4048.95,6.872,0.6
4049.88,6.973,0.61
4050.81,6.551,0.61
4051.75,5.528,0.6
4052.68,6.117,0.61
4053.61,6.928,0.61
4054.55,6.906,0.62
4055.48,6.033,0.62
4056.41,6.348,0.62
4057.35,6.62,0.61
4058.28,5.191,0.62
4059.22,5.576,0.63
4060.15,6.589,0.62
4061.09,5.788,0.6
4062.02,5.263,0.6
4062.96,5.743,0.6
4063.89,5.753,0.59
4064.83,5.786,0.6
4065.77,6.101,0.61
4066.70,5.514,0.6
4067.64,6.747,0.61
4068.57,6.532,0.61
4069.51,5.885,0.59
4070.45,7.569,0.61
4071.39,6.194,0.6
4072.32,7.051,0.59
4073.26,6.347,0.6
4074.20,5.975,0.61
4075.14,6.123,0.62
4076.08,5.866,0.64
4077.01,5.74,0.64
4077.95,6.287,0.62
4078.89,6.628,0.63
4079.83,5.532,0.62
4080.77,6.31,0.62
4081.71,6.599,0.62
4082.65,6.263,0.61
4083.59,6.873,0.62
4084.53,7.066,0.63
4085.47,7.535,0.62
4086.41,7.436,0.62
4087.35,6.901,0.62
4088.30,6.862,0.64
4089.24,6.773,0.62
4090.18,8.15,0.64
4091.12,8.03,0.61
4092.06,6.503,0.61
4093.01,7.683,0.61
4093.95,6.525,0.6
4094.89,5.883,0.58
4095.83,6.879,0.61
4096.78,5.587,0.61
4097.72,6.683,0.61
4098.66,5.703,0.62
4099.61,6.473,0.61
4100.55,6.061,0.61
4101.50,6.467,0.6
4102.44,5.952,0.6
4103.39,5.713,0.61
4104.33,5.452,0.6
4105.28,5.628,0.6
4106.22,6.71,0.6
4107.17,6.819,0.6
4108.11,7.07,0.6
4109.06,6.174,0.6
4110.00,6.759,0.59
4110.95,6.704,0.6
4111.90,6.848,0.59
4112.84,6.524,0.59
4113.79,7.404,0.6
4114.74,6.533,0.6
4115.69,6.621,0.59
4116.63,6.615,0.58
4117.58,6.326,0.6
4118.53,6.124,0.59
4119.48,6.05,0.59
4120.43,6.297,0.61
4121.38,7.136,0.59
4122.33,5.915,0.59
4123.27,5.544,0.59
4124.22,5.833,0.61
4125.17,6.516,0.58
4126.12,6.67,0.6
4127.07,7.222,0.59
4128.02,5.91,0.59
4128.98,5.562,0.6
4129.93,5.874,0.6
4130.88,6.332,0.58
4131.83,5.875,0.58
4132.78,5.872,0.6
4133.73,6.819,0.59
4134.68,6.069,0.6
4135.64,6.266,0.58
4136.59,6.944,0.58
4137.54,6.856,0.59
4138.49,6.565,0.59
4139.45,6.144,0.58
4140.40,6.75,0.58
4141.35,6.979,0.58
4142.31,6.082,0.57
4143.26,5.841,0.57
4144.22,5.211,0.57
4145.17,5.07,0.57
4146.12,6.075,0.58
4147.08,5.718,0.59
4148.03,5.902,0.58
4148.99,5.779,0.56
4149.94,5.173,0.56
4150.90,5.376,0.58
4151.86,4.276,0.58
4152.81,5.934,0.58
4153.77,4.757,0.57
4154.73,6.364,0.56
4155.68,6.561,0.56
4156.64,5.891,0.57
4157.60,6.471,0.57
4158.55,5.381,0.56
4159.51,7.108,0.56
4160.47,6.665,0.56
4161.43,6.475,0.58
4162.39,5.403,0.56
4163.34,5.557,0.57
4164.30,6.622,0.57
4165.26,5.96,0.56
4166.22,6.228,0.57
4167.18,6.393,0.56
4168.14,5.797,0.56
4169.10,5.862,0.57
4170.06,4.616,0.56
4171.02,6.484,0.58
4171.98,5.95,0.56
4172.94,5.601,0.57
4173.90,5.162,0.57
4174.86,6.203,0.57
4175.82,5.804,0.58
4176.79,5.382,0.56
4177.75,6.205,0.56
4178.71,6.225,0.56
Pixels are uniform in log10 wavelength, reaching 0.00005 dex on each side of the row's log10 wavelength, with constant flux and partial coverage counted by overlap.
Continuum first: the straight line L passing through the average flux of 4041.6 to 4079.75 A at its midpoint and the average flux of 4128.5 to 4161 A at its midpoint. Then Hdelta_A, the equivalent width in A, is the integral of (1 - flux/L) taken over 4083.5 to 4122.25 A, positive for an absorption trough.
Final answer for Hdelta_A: -3.4 A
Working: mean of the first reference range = 6.15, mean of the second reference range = 6.02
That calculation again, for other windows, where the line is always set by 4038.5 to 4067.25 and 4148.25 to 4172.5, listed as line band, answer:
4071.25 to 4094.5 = -2.5 A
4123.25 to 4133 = -0.3 A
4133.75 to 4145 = -0.8 A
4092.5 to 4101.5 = -0.6 A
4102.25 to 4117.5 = -1.2 A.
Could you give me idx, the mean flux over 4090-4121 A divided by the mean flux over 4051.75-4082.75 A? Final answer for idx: 1.05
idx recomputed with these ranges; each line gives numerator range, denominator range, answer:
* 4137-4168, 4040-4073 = 0.97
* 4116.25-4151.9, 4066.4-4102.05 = 0.93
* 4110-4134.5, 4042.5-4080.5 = 1.04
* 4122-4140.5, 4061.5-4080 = 1.02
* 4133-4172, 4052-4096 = 0.93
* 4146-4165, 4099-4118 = 0.91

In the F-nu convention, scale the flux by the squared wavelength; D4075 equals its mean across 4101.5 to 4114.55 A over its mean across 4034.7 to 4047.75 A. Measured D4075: 1.07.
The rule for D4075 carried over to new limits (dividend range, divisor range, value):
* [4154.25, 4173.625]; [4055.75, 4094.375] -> 0.98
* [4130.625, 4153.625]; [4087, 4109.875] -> 0.93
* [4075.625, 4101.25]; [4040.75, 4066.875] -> 1.11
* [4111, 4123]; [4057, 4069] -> 1.13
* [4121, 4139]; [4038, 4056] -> 1.05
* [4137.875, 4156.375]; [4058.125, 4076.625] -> 0.99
